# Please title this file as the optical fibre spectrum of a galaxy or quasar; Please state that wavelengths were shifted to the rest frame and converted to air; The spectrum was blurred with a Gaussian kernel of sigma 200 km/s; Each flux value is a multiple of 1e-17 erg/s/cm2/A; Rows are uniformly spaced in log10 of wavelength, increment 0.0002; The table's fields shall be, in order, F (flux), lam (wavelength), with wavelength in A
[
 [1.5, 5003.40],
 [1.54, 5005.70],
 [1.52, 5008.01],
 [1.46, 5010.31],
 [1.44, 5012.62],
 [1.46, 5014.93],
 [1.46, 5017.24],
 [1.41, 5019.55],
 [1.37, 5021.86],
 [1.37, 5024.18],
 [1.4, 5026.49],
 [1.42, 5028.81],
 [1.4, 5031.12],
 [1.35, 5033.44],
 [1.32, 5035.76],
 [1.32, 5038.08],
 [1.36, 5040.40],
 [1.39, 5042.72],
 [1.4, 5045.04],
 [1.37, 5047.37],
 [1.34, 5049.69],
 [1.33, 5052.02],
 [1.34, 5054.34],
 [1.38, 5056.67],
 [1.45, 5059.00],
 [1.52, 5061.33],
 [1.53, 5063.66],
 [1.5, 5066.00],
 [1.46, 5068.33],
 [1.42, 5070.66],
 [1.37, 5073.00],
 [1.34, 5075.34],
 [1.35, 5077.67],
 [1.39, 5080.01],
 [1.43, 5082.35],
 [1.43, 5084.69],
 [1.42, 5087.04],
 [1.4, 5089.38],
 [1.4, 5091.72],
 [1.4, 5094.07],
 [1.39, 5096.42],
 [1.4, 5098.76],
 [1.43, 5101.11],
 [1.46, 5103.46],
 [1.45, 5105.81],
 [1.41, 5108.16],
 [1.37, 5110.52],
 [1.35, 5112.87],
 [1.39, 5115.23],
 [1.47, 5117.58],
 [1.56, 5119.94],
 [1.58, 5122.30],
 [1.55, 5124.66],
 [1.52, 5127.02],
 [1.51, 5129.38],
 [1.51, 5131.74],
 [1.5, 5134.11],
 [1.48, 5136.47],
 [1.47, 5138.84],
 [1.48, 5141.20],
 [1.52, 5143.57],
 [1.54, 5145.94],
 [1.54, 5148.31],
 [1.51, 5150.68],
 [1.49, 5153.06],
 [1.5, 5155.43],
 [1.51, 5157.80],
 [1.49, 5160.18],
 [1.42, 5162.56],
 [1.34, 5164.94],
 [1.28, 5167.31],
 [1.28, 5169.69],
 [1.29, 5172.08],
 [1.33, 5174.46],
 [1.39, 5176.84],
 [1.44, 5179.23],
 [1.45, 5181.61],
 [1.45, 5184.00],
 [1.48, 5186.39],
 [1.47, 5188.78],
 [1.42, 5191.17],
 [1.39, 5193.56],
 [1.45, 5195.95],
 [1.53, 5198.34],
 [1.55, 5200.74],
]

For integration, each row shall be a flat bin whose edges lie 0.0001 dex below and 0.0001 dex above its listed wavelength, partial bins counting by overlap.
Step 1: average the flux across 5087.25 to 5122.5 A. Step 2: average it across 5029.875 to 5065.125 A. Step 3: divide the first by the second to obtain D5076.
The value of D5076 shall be 1.0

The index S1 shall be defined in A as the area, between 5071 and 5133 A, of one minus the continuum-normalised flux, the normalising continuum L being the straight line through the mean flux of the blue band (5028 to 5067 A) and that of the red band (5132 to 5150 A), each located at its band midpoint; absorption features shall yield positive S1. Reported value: 1.1 A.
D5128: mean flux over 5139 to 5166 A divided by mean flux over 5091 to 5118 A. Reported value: 1.1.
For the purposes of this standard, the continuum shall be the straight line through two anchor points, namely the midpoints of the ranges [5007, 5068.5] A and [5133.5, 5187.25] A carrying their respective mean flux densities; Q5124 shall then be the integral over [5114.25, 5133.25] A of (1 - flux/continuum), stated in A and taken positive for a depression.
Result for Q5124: -1.1 A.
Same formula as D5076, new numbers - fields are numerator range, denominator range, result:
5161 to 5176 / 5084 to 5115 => 0.94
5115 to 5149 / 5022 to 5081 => 1.09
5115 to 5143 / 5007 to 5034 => 1.06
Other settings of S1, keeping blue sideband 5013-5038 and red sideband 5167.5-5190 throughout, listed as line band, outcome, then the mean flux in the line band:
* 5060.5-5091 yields -0.7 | 1.43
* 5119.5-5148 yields -2.6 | 1.52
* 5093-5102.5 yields -0.1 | 1.41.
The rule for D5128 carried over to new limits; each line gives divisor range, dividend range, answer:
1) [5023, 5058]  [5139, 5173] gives 1.06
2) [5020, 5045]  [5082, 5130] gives 1.05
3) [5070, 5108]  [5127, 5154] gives 1.07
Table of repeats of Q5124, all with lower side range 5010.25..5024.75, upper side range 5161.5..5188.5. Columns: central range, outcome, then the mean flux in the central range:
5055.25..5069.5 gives -0.6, 1.47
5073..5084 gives 0.2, 1.38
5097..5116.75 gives -0.1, 1.41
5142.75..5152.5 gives -1.0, 1.52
